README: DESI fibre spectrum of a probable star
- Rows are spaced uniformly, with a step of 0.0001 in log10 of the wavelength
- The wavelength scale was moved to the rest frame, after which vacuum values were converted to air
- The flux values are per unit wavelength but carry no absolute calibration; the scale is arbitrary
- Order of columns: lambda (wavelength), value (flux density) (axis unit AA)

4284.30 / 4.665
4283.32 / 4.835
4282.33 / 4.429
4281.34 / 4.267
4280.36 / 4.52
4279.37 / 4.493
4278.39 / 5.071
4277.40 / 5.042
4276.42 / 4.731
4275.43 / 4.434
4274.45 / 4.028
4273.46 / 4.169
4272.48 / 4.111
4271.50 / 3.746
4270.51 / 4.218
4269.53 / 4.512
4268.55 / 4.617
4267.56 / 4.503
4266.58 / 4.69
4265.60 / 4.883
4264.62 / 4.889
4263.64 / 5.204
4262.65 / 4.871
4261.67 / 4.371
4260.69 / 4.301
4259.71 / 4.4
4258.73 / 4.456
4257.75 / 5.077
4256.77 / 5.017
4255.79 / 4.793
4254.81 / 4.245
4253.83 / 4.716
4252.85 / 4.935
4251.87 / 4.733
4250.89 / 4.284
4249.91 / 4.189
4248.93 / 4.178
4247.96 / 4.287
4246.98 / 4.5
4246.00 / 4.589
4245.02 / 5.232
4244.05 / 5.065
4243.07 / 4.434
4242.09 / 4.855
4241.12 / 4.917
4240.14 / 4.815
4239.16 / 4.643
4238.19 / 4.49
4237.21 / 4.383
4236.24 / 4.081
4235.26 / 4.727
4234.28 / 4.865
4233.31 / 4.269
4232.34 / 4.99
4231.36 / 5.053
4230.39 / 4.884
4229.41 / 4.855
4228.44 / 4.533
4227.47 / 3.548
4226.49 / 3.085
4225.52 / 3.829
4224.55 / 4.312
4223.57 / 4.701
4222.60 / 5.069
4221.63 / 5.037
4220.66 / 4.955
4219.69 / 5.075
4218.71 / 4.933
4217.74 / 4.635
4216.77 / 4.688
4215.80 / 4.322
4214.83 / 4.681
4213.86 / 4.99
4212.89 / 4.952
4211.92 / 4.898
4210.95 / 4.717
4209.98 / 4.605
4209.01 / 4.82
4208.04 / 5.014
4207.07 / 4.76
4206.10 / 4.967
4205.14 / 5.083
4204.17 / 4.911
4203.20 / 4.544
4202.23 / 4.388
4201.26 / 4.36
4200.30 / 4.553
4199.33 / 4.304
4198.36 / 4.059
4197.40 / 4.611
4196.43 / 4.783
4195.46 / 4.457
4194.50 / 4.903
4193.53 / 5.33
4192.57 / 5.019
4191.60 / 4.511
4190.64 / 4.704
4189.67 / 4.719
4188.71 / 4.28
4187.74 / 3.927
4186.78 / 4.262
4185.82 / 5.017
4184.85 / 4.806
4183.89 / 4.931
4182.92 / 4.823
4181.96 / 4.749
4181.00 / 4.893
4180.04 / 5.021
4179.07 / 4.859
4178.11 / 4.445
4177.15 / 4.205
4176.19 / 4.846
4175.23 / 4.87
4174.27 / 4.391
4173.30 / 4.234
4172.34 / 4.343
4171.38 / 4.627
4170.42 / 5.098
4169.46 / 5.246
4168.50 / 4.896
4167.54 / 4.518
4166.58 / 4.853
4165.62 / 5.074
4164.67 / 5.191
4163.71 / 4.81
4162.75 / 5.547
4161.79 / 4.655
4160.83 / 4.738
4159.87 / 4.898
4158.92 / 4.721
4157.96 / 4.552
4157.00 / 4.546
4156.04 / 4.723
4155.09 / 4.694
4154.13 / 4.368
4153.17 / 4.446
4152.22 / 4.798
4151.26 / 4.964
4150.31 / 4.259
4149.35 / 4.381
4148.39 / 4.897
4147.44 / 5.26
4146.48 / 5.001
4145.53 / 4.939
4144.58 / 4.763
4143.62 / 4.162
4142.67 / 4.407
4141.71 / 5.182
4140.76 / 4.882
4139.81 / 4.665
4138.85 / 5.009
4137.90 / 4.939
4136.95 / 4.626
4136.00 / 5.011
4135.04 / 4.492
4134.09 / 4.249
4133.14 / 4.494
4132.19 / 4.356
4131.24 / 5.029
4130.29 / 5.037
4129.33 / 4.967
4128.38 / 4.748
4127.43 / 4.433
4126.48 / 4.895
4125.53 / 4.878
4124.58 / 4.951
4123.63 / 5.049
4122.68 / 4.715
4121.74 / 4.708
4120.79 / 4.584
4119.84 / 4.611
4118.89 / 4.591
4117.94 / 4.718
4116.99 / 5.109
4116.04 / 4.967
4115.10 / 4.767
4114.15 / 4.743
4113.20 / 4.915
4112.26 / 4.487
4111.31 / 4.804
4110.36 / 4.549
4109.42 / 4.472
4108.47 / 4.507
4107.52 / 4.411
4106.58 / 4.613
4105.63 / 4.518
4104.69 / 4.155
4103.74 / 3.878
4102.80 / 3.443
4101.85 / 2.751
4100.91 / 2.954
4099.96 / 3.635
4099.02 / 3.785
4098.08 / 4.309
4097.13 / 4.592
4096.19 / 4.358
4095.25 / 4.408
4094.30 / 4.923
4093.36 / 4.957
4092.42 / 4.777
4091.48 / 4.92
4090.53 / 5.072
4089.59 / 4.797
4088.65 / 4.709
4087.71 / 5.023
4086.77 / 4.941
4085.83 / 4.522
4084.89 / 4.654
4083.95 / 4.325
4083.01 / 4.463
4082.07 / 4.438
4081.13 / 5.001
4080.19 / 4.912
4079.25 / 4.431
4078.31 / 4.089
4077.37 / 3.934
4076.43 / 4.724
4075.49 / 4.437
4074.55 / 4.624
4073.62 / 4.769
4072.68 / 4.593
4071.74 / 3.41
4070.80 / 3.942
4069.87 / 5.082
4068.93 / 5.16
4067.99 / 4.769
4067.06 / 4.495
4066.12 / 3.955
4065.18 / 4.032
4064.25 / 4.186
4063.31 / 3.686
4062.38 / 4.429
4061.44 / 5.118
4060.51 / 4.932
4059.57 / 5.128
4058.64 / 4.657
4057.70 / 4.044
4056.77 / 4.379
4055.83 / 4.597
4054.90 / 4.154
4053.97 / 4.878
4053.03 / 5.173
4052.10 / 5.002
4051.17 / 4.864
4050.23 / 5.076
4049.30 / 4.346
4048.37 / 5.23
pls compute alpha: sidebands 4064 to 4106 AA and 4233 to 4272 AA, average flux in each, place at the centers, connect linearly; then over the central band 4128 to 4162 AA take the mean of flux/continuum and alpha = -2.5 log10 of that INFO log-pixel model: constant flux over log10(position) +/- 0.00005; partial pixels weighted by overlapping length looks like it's -0.059 mag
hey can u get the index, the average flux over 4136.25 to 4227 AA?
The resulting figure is 4.71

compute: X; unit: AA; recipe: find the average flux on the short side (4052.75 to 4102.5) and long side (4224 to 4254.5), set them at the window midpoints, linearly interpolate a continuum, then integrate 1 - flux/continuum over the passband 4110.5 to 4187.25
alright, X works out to -4.49 AA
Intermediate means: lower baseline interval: 4.47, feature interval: 4.75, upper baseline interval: 4.52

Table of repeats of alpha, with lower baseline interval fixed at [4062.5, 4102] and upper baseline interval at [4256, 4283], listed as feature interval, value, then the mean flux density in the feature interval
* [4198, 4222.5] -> -0.05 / 4.74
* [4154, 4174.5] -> -0.07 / 4.77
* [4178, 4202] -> -0.03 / 4.65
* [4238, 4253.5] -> -0.02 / 4.64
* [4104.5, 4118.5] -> -0.05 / 4.66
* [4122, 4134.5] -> -0.07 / 4.76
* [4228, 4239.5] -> -0.03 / 4.65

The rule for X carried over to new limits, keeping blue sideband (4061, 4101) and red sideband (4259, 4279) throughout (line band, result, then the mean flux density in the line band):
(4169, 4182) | -0.5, 4.7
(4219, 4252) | -0.3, 4.57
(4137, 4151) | -0.8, 4.77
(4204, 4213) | -0.7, 4.87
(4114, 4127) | -0.9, 4.81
